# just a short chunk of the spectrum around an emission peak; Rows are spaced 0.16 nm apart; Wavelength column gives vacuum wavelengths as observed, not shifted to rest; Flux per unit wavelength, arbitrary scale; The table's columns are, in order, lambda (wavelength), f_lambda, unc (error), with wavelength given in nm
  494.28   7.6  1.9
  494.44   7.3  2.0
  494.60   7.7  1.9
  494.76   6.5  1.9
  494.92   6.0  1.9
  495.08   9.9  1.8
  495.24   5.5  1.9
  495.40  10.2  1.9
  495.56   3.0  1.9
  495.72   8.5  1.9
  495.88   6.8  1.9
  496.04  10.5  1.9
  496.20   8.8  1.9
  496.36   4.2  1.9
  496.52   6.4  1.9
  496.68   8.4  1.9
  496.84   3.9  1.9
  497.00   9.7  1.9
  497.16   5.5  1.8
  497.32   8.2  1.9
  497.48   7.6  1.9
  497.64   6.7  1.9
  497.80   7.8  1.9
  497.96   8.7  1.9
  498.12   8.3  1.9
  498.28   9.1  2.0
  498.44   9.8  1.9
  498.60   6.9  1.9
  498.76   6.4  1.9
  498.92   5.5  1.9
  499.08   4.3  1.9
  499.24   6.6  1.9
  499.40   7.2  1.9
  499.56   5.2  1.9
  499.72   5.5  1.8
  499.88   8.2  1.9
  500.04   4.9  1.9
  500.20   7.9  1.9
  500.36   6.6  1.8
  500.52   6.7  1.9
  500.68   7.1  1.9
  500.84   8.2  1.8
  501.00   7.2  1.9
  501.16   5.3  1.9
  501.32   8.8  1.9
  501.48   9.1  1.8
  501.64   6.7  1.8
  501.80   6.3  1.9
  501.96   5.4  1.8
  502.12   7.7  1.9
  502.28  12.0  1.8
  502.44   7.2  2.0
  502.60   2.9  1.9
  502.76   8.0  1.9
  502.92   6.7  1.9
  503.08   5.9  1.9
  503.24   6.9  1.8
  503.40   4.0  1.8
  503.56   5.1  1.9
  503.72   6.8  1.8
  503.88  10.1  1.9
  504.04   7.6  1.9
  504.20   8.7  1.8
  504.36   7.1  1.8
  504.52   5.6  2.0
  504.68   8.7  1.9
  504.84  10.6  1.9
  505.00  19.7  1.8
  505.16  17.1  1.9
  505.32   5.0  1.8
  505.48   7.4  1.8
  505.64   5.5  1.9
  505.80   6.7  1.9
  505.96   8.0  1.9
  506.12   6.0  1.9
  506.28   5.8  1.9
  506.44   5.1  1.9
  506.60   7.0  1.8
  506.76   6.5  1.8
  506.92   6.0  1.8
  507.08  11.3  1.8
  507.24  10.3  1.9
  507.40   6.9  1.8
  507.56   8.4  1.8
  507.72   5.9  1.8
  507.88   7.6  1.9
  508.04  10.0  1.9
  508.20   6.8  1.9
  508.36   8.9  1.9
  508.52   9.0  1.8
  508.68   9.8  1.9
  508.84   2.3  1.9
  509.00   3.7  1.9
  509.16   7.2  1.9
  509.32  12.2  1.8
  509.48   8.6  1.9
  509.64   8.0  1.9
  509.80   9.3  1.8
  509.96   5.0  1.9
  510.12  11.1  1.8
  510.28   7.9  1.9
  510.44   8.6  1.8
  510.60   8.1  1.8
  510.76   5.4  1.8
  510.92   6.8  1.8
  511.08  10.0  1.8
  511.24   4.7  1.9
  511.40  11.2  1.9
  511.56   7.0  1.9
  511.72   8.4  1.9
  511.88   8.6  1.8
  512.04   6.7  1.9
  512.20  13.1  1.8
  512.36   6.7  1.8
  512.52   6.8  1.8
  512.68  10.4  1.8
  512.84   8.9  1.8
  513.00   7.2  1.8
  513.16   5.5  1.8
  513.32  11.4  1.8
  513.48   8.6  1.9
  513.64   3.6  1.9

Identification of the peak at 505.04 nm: Hgamma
